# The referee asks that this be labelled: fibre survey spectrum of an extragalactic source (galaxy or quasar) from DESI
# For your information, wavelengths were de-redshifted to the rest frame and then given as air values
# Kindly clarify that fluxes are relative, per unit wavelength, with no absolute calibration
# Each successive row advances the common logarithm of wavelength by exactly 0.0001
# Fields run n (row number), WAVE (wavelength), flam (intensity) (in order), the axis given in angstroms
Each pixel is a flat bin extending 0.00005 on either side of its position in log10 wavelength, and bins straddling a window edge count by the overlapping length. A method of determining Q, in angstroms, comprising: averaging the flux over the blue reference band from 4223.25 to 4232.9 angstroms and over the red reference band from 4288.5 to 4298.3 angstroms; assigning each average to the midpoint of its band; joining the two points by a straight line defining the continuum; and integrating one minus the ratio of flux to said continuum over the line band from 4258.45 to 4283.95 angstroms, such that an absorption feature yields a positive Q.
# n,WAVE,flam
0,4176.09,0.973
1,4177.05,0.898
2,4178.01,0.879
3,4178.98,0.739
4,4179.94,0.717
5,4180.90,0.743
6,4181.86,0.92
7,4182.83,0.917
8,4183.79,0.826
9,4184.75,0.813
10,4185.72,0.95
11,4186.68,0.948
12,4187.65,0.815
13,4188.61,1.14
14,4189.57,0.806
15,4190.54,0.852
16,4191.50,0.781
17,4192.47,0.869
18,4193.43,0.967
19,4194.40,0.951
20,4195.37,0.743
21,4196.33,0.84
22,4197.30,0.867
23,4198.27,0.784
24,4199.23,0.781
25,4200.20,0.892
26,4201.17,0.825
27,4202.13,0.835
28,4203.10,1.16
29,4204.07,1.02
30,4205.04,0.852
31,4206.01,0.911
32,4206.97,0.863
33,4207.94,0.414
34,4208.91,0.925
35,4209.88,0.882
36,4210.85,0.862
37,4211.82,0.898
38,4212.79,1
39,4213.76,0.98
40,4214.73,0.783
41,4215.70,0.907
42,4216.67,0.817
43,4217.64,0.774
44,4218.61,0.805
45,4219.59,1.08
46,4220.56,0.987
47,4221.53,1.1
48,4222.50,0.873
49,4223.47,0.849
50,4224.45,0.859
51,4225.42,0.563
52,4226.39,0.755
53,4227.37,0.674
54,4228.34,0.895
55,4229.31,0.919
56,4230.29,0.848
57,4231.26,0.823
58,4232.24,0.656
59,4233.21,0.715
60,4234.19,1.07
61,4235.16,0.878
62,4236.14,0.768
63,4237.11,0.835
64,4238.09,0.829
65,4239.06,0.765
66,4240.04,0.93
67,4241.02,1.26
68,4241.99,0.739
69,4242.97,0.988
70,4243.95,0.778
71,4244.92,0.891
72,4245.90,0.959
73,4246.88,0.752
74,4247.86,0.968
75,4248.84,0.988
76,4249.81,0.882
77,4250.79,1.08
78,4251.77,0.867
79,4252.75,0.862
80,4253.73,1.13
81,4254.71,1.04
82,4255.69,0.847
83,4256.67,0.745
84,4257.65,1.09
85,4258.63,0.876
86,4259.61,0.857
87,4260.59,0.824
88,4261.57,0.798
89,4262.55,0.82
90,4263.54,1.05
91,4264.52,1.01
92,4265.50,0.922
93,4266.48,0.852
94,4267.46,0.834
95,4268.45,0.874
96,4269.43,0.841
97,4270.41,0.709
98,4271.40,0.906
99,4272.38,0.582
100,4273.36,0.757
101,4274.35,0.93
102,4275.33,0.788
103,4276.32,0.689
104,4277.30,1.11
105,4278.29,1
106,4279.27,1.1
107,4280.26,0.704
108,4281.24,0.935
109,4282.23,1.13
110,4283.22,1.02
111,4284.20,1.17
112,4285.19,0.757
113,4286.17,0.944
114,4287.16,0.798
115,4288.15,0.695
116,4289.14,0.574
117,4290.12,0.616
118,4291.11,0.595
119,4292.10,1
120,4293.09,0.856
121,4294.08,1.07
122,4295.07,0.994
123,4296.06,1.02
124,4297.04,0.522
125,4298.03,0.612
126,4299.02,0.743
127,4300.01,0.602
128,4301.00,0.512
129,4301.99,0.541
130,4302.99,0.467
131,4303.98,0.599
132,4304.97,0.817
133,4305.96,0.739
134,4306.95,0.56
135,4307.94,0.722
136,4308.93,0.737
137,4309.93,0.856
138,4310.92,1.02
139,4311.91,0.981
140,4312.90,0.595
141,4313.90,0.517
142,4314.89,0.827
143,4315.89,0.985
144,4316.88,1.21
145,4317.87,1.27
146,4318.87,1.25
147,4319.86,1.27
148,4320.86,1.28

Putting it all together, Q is -3.2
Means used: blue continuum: 0.781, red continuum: 0.789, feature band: 0.884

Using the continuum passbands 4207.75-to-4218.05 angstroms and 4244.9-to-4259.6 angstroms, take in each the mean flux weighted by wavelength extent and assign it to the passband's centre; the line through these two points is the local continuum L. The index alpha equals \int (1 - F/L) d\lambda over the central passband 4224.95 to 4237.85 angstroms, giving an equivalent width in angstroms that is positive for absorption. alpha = 1.3 angstroms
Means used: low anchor 0.853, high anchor 0.93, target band 0.801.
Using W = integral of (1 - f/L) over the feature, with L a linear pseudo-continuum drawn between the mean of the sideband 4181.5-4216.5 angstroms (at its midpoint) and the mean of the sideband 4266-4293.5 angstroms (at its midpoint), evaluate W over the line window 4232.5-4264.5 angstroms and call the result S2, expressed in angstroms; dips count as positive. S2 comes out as -1.60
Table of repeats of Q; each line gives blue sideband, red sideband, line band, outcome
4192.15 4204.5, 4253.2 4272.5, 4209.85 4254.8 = 0.2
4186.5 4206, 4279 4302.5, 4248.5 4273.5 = -1.6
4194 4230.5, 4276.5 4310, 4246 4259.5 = -1.7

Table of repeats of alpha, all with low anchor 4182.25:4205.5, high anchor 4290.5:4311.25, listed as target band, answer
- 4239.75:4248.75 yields -1.2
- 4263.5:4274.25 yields -0.8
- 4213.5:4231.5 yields -0.2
